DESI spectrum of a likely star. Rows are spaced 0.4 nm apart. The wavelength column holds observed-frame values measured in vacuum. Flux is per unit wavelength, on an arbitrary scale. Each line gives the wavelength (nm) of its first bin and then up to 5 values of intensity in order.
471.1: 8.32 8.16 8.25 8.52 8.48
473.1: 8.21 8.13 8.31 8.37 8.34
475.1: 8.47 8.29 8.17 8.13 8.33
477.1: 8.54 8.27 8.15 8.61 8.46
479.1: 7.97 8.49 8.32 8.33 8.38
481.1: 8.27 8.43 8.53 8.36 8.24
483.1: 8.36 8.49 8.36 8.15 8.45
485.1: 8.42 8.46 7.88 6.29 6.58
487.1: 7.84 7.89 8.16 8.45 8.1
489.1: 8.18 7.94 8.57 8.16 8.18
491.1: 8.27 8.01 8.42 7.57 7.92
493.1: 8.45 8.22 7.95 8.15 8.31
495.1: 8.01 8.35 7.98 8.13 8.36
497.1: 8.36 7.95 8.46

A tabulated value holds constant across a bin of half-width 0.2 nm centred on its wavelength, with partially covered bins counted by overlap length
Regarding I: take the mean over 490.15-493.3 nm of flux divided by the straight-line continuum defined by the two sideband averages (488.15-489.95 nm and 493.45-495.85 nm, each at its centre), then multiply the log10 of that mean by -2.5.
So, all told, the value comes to 0.01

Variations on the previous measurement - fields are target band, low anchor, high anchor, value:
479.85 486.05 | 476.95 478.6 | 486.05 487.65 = -0.09 mag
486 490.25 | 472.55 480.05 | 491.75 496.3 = 0.05 mag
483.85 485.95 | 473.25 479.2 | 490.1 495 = -0.01 mag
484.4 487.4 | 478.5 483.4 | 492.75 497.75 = 0.08 mag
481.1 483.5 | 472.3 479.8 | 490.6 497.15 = -0.02 mag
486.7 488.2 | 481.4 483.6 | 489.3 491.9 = 0.06 mag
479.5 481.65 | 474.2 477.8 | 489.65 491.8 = -0.01 mag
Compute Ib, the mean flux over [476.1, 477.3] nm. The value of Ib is 8.33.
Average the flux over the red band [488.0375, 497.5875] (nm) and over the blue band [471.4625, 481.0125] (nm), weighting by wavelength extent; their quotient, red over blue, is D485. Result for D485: 1.0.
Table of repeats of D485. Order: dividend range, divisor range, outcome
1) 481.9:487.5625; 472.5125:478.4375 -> 0.96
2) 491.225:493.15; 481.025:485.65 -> 0.96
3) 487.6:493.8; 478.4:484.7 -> 0.98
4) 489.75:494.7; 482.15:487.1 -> 1.02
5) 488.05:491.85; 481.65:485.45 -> 0.98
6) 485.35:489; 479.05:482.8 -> 0.93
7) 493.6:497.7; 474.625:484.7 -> 0.98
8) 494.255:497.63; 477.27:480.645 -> 0.98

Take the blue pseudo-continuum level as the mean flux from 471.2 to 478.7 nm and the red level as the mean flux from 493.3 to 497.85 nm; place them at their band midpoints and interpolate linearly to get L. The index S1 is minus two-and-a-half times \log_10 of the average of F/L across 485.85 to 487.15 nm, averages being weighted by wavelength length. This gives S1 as 0.18 mag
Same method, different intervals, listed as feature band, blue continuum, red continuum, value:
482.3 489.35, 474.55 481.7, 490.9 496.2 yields 0.03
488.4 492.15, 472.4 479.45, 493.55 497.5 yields 0.00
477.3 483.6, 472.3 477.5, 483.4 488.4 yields -0.03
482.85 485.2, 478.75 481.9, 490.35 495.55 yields -0.01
